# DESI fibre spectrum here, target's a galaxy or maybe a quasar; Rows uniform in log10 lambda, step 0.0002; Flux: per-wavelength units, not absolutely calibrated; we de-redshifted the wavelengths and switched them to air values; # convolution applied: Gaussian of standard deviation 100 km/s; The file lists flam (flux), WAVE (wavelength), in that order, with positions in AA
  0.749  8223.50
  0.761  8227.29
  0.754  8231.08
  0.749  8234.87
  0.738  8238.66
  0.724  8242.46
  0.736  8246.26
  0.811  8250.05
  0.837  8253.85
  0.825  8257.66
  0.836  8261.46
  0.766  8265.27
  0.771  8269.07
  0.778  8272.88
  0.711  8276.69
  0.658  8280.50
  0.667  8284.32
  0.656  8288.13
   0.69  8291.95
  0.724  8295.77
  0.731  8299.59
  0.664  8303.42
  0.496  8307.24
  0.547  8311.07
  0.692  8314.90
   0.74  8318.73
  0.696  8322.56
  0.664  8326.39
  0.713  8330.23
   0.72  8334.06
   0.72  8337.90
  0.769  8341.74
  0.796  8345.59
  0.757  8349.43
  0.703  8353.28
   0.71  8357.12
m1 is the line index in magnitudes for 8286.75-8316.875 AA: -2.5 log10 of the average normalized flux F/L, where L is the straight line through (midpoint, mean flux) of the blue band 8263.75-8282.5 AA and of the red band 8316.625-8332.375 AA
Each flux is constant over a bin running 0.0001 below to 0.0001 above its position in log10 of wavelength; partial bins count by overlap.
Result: 0.109 mag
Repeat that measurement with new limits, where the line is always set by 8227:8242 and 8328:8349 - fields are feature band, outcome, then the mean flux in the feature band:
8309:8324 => 0.12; 0.666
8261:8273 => -0.05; 0.783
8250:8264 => -0.11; 0.826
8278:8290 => 0.13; 0.663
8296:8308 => 0.14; 0.656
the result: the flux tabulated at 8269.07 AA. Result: 0.771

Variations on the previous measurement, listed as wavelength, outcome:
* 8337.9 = 0.72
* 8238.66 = 0.738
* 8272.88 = 0.778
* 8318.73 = 0.74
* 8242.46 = 0.724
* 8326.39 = 0.664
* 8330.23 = 0.713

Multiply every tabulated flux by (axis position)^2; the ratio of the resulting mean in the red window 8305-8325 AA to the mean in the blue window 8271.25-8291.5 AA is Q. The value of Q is 0.93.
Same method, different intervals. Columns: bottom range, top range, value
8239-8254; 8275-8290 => 0.89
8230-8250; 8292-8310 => 0.89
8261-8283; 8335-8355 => 1.02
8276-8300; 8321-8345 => 1.06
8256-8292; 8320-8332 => 0.95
